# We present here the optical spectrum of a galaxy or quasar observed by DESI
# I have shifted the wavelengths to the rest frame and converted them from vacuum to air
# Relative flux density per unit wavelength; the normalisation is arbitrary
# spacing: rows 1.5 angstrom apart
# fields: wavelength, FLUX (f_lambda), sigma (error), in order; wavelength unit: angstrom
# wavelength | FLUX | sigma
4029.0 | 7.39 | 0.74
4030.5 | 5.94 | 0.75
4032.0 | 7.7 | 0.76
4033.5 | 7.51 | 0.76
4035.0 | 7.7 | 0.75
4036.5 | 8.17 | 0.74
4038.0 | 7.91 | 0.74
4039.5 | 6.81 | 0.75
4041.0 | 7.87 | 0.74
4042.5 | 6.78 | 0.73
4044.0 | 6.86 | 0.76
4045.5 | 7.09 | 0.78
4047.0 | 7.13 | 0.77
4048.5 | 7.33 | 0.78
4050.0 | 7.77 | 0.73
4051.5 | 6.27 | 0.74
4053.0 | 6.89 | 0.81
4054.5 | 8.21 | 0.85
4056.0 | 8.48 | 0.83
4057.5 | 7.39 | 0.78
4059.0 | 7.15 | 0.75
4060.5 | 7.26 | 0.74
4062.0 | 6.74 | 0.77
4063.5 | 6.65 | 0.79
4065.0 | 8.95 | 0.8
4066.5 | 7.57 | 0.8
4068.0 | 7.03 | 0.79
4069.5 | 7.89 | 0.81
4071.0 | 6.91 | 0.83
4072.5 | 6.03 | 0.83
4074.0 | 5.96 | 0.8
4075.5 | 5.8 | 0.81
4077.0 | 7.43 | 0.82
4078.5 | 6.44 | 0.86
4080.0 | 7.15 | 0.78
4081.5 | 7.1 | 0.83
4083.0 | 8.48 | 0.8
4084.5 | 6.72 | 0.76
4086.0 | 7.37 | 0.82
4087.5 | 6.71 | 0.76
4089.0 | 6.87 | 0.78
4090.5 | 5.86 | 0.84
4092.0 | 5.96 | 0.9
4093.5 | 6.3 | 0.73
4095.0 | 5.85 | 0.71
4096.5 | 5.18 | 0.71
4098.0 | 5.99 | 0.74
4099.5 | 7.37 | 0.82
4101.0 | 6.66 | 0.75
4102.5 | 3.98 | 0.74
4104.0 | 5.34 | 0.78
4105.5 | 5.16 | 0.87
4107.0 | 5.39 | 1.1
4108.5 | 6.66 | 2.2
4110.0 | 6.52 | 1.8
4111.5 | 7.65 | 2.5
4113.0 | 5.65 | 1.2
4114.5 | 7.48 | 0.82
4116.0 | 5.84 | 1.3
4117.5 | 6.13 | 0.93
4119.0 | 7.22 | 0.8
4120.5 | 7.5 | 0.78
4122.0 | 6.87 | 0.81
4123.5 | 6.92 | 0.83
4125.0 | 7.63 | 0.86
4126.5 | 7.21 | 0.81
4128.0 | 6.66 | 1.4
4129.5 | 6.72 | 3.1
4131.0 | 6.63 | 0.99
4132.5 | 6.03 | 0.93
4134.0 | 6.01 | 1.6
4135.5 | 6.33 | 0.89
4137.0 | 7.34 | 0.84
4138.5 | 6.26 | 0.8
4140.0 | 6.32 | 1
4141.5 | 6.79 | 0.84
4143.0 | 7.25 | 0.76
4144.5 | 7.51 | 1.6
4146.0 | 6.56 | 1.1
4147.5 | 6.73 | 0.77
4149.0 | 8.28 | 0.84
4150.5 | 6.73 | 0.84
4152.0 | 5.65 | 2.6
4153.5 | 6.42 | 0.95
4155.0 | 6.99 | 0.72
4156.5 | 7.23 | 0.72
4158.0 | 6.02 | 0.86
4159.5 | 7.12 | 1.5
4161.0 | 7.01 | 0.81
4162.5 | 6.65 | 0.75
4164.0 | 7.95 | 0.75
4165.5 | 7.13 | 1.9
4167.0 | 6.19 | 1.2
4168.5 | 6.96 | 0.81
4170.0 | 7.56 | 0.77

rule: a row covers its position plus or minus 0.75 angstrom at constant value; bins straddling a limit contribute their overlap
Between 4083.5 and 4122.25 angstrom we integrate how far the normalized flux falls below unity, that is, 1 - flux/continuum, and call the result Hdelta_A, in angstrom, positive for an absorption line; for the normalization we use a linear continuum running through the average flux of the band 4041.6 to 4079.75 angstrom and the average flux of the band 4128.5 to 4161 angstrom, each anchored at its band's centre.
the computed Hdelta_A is 3.3 angstrom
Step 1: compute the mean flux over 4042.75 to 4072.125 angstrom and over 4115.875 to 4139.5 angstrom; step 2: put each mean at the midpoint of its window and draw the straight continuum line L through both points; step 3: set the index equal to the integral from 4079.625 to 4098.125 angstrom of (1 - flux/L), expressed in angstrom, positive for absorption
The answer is 1.2 angstrom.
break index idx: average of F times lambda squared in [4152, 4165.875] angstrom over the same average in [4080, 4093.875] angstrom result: 1.04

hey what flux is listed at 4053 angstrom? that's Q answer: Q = 6.89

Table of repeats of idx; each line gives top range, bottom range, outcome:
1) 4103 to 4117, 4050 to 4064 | 0.87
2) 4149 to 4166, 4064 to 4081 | 1.02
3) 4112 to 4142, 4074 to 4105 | 1.06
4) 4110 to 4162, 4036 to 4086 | 0.97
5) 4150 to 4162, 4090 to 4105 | 1.17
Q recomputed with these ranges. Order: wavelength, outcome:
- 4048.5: 7.33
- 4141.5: 6.79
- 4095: 5.85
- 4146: 6.56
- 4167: 6.19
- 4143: 7.25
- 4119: 7.22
